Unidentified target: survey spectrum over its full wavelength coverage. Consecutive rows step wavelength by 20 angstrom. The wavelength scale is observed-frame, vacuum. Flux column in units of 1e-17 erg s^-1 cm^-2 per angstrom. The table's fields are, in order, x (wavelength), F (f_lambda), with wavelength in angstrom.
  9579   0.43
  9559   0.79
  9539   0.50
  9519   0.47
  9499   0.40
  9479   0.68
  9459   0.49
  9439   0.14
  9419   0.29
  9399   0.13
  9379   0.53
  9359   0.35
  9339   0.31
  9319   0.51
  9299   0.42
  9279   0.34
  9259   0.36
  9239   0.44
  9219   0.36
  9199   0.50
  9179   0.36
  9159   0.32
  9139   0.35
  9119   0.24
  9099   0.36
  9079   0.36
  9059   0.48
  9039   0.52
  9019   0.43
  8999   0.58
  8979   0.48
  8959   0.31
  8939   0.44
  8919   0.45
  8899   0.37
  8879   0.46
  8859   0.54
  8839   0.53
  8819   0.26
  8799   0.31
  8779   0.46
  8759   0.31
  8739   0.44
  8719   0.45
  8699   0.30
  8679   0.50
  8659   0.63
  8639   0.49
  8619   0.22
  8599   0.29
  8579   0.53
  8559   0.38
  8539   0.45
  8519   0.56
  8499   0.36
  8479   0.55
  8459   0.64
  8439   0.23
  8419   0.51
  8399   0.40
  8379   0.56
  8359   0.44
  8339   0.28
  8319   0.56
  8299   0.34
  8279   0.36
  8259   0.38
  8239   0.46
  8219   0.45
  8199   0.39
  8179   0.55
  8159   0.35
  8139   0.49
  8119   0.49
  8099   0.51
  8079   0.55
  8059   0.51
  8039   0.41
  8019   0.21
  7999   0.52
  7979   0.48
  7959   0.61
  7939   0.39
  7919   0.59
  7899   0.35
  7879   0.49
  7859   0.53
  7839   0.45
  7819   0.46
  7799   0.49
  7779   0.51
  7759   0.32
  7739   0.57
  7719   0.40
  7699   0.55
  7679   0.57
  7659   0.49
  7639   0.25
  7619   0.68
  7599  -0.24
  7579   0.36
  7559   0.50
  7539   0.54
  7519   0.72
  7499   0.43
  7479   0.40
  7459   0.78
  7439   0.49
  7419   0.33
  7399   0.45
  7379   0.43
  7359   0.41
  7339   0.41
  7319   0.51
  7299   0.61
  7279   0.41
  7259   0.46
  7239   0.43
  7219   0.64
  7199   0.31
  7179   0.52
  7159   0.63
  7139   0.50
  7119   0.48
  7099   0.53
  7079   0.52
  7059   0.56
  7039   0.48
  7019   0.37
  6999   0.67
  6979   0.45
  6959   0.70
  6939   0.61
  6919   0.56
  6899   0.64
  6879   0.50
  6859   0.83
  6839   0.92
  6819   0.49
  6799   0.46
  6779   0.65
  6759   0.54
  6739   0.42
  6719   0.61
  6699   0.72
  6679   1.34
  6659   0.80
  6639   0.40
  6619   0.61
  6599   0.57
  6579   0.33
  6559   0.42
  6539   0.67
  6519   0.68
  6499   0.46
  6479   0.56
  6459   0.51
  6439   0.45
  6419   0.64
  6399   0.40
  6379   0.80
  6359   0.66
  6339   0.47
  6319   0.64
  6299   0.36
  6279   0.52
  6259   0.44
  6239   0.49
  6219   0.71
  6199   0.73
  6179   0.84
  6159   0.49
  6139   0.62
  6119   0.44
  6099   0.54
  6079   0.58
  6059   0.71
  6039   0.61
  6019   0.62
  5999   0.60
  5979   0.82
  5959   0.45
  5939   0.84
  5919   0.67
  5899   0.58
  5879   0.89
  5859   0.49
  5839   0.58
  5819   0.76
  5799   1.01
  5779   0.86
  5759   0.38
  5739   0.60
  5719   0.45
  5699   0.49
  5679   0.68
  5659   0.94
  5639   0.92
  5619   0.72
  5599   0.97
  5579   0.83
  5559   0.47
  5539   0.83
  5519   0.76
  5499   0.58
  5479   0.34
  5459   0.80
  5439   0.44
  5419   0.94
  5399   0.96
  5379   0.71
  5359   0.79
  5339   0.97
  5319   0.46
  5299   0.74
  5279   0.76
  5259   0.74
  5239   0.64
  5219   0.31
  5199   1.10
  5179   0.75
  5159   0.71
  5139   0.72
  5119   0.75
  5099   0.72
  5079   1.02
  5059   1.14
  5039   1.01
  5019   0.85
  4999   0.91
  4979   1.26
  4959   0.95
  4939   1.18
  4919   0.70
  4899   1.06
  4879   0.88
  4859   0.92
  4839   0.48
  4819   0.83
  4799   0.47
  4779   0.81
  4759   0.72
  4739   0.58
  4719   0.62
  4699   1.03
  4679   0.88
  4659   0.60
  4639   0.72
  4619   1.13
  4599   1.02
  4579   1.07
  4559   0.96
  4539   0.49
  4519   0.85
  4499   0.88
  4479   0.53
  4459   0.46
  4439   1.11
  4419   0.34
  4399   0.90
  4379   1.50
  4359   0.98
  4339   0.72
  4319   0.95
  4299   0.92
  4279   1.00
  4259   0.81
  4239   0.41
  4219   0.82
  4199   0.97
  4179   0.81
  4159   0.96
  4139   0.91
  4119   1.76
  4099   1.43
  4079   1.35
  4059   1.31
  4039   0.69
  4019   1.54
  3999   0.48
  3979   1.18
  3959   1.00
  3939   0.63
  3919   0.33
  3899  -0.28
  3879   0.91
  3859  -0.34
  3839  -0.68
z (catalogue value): 0.02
